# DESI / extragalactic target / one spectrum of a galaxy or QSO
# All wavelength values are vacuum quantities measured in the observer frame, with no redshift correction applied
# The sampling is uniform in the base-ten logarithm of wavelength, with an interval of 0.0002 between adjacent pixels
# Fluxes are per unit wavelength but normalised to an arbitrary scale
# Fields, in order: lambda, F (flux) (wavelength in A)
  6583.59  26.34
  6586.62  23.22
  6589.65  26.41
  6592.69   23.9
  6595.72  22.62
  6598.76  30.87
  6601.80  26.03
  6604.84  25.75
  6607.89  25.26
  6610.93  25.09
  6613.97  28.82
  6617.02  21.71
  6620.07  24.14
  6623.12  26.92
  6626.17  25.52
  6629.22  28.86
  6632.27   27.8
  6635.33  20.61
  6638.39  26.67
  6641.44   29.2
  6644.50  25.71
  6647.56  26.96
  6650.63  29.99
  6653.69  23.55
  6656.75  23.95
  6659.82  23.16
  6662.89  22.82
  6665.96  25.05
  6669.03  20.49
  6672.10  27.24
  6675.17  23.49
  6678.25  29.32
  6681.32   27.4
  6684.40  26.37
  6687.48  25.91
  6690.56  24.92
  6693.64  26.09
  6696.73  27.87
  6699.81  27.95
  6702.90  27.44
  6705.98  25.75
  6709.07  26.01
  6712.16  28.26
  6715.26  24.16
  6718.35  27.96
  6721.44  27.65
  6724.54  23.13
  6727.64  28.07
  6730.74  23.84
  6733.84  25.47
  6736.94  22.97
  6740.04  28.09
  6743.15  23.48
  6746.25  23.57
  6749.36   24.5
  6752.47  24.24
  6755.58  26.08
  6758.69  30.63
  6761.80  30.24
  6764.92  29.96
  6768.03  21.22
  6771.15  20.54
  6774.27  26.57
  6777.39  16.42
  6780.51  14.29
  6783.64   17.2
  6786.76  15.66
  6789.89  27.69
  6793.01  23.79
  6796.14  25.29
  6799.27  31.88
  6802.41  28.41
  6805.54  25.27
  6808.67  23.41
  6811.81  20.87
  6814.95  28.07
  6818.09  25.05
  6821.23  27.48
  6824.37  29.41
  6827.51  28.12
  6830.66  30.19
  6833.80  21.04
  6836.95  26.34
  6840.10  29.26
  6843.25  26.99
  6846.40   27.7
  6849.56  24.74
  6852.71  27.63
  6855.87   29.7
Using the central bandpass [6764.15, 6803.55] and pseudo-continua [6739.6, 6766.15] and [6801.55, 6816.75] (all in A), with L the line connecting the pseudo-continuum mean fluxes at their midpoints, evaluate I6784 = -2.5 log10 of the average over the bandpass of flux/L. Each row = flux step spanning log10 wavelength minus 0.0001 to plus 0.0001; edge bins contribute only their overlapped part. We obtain 0.132 mag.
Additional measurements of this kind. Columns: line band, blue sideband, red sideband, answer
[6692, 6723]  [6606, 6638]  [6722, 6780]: -0.08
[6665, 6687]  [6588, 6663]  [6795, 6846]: 0.01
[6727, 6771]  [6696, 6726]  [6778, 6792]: -0.14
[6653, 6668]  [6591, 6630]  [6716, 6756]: 0.09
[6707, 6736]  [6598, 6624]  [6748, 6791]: -0.09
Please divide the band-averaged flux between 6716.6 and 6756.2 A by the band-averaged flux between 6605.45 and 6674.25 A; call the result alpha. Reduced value 1.0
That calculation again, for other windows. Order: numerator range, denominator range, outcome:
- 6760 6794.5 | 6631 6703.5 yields 0.86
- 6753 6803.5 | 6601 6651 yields 0.92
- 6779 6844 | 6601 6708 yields 0.97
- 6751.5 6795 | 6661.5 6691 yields 0.92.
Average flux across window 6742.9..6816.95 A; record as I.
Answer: 24.2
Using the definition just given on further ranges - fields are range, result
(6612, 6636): 25.7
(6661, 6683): 25.1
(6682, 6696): 26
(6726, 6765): 26.1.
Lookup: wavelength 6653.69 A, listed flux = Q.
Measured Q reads 23.55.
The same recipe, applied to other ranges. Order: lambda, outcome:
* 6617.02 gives 21.71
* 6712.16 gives 28.26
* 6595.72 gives 22.62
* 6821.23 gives 27.48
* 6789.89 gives 27.69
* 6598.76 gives 30.87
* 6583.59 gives 26.34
